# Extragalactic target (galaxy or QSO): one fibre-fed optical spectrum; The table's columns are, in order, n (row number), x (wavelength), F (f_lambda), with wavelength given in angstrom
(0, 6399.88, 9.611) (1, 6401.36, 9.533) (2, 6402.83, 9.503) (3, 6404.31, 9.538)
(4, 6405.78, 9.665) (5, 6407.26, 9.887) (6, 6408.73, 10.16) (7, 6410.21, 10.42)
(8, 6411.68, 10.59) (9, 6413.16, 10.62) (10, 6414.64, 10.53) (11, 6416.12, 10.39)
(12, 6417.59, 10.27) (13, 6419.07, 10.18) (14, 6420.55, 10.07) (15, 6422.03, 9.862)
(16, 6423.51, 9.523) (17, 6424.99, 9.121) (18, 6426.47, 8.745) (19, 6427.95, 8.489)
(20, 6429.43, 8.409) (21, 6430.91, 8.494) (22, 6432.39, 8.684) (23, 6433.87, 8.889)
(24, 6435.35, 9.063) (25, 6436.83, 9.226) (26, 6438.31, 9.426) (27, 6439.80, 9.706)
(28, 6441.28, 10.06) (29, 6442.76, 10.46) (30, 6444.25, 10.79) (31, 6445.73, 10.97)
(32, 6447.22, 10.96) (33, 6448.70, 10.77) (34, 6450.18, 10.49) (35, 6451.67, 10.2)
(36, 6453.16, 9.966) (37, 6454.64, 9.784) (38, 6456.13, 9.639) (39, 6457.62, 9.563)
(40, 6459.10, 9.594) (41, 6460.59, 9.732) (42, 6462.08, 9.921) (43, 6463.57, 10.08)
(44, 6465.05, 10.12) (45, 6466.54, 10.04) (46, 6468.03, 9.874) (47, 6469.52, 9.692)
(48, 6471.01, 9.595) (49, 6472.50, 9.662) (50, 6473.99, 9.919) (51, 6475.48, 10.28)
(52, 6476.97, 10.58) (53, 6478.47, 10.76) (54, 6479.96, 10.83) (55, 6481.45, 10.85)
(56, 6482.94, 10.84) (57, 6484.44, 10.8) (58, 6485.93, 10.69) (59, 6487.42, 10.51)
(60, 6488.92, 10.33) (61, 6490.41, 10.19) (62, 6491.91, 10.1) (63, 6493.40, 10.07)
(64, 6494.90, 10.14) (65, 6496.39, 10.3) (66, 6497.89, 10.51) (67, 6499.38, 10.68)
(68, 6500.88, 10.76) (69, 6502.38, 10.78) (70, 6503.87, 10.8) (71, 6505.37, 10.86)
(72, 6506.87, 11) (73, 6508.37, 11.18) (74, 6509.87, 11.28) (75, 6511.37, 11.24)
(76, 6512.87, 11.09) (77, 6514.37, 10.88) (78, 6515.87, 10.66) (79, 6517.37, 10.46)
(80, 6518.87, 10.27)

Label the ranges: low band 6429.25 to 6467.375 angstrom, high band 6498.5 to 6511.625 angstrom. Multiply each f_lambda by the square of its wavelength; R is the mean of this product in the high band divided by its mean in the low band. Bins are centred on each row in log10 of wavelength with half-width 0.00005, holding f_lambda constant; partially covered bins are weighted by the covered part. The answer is 1.1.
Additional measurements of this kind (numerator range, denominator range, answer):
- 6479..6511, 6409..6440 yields 1.14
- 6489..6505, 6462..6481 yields 1.04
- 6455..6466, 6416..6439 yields 1.07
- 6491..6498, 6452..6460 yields 1.06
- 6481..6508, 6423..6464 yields 1.11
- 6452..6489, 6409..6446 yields 1.06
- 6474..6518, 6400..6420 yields 1.09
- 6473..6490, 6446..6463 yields 1.06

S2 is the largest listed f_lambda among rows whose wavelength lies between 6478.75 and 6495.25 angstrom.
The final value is 10.85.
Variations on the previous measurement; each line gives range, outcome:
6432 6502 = 10.97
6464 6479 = 10.76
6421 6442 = 10.06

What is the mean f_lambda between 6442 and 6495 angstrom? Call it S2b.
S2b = 10.2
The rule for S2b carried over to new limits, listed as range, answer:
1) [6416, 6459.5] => 9.72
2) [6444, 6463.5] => 10.2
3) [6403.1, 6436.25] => 9.61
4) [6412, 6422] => 10.3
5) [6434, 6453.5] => 10.1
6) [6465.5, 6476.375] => 9.88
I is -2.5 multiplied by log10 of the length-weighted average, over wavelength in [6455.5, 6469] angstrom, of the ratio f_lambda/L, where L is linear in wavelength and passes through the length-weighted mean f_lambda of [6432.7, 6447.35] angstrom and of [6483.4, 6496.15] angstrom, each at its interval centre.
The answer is 0.03 mag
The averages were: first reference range 9.87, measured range 9.84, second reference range 10.4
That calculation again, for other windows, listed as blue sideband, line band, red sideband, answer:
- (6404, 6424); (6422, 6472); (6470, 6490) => 0.06 mag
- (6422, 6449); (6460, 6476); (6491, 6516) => 0.02 mag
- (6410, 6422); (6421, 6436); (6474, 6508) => 0.16 mag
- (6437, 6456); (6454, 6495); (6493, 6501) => 0.02 mag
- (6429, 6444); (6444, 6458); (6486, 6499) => -0.08 mag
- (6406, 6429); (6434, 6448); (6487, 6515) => 0.01 mag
